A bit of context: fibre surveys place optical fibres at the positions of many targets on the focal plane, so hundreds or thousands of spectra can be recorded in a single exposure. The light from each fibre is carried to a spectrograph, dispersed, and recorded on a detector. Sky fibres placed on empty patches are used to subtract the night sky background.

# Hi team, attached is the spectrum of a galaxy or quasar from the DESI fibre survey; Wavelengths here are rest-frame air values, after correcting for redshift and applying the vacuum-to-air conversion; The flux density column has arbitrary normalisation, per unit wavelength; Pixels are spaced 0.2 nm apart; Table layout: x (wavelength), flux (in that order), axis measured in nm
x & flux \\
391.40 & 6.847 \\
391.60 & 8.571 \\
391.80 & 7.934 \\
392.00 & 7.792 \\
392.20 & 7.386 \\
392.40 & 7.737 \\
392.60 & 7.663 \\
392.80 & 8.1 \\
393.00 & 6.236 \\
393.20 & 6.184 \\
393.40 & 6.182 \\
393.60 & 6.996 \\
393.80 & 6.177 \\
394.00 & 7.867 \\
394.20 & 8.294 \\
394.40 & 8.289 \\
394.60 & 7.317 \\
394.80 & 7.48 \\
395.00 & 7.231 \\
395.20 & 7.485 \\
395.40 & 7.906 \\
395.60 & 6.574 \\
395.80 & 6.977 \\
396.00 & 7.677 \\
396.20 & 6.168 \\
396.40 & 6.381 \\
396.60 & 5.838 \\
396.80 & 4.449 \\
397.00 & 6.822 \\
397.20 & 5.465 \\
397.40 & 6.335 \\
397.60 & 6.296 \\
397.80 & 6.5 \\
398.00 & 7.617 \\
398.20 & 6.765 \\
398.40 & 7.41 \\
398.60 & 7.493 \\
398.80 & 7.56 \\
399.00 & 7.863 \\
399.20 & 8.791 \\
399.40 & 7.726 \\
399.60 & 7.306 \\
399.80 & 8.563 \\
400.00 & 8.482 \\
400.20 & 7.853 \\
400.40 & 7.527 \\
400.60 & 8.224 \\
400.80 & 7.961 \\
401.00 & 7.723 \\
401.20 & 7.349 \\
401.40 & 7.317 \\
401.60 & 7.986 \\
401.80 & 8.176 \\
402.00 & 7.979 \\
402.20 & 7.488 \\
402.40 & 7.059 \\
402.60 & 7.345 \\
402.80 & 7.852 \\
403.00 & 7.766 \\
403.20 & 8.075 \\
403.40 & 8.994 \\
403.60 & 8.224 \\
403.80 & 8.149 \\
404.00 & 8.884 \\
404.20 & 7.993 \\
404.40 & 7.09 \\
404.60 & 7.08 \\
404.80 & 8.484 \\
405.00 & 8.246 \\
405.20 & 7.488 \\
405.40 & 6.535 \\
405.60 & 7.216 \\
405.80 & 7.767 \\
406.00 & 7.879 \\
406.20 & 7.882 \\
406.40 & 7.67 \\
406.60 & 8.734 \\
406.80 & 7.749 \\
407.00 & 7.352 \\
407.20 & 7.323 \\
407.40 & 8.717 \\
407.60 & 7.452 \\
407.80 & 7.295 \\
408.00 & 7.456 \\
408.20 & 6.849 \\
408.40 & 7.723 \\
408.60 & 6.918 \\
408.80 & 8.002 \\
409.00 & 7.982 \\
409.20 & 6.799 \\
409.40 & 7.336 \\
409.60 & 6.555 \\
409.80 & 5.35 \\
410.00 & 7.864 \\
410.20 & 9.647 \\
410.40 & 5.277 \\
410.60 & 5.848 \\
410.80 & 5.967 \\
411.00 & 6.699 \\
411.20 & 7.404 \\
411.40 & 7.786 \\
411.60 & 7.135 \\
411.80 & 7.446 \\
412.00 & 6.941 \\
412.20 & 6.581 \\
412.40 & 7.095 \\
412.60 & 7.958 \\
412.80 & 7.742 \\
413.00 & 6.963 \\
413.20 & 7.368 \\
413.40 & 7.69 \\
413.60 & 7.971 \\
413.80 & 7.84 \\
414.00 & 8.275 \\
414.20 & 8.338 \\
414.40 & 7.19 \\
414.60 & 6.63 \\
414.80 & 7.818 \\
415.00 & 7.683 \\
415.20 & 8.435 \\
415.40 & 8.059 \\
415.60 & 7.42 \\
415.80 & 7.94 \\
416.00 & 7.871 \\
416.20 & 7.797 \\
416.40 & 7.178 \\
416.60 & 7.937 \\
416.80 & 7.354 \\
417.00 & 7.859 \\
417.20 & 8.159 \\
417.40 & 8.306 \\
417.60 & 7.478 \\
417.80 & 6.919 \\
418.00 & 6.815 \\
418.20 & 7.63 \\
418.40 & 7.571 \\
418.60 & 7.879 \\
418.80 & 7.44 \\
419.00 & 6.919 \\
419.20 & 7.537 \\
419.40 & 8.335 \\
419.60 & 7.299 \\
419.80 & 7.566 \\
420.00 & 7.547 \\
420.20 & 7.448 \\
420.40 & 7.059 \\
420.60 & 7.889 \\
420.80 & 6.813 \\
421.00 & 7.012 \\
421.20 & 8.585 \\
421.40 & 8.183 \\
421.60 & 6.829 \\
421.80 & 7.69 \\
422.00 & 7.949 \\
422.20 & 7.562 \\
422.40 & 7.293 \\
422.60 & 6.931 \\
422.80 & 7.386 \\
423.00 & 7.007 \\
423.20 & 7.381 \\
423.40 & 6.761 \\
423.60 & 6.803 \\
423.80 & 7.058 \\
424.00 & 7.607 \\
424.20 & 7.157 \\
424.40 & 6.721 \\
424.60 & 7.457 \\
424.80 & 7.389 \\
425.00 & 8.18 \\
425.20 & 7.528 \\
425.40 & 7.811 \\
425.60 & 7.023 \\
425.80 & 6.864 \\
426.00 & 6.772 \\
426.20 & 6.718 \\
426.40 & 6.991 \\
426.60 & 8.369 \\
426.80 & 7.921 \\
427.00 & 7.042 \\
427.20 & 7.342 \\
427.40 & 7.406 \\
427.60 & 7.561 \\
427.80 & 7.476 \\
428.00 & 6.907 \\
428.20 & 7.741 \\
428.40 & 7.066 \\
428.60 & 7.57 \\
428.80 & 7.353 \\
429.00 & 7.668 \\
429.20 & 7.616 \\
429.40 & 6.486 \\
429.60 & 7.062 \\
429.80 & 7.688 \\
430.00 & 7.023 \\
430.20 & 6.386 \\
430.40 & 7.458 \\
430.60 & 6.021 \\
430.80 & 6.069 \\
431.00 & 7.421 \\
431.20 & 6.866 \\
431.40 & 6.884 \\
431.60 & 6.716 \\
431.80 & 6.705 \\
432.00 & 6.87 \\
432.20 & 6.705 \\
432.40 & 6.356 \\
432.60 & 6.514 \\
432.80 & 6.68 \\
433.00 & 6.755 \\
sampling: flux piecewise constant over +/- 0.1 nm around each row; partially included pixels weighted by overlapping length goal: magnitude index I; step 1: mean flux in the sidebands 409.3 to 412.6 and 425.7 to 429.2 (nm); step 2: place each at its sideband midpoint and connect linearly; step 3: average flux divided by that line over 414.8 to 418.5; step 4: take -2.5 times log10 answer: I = -0.09 mag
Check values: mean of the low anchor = 6.96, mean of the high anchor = 7.35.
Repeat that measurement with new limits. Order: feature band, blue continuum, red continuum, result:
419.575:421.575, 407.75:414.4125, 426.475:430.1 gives -0.026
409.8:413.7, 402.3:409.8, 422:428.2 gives 0.053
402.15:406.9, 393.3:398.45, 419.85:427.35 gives -0.118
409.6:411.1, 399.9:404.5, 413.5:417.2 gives 0.174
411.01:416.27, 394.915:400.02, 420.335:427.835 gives -0.050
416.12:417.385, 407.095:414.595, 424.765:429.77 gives -0.061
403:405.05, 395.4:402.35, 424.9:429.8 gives -0.116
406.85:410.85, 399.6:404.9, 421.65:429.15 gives 0.077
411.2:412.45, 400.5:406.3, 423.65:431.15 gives 0.061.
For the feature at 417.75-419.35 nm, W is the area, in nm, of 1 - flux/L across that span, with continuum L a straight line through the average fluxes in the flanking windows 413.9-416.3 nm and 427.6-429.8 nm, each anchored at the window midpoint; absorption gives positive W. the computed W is 0.06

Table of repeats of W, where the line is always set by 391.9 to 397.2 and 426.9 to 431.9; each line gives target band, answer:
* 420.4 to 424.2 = -0.15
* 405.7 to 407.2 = -0.17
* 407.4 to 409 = -0.10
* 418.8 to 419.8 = -0.06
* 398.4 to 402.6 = -0.46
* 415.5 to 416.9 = -0.11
